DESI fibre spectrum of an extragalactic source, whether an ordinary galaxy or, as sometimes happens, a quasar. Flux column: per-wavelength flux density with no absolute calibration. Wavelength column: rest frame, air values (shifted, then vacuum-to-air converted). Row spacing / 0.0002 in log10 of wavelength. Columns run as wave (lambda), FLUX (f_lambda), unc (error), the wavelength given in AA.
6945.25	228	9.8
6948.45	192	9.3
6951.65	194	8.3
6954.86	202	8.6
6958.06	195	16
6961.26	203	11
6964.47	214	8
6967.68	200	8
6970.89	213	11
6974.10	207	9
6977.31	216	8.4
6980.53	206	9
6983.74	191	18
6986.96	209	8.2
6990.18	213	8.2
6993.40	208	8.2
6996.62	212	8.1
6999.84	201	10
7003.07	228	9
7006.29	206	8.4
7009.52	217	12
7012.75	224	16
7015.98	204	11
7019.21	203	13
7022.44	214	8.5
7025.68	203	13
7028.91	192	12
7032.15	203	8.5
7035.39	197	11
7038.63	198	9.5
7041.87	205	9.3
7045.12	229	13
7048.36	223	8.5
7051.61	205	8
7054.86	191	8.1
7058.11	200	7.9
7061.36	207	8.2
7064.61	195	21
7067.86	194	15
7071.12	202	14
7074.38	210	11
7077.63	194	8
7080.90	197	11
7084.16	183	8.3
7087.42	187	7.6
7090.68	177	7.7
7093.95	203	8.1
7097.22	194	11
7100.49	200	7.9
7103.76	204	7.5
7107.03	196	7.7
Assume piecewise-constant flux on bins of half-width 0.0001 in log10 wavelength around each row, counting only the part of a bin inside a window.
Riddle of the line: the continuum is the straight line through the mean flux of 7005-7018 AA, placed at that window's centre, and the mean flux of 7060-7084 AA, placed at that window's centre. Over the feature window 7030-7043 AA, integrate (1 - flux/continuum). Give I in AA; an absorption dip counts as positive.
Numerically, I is 0.4 AA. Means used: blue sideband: 213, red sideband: 199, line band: 200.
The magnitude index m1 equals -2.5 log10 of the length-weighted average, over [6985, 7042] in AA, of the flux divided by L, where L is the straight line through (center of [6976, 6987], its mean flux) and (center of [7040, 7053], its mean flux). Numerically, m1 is 0.01 mag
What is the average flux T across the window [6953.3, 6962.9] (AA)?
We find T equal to 200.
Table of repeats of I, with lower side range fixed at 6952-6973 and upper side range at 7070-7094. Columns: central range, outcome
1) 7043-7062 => -1.28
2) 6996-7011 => -0.94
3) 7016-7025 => -0.38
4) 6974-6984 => -0.20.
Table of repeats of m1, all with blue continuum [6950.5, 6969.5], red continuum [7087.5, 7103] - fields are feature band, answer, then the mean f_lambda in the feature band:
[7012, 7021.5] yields -0.06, 209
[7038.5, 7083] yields -0.04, 204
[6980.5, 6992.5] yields -0.03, 205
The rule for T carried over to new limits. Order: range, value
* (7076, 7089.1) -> 190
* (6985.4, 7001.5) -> 209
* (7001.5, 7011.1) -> 217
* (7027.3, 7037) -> 197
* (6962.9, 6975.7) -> 208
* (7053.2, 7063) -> 199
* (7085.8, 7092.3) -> 182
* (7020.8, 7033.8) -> 203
